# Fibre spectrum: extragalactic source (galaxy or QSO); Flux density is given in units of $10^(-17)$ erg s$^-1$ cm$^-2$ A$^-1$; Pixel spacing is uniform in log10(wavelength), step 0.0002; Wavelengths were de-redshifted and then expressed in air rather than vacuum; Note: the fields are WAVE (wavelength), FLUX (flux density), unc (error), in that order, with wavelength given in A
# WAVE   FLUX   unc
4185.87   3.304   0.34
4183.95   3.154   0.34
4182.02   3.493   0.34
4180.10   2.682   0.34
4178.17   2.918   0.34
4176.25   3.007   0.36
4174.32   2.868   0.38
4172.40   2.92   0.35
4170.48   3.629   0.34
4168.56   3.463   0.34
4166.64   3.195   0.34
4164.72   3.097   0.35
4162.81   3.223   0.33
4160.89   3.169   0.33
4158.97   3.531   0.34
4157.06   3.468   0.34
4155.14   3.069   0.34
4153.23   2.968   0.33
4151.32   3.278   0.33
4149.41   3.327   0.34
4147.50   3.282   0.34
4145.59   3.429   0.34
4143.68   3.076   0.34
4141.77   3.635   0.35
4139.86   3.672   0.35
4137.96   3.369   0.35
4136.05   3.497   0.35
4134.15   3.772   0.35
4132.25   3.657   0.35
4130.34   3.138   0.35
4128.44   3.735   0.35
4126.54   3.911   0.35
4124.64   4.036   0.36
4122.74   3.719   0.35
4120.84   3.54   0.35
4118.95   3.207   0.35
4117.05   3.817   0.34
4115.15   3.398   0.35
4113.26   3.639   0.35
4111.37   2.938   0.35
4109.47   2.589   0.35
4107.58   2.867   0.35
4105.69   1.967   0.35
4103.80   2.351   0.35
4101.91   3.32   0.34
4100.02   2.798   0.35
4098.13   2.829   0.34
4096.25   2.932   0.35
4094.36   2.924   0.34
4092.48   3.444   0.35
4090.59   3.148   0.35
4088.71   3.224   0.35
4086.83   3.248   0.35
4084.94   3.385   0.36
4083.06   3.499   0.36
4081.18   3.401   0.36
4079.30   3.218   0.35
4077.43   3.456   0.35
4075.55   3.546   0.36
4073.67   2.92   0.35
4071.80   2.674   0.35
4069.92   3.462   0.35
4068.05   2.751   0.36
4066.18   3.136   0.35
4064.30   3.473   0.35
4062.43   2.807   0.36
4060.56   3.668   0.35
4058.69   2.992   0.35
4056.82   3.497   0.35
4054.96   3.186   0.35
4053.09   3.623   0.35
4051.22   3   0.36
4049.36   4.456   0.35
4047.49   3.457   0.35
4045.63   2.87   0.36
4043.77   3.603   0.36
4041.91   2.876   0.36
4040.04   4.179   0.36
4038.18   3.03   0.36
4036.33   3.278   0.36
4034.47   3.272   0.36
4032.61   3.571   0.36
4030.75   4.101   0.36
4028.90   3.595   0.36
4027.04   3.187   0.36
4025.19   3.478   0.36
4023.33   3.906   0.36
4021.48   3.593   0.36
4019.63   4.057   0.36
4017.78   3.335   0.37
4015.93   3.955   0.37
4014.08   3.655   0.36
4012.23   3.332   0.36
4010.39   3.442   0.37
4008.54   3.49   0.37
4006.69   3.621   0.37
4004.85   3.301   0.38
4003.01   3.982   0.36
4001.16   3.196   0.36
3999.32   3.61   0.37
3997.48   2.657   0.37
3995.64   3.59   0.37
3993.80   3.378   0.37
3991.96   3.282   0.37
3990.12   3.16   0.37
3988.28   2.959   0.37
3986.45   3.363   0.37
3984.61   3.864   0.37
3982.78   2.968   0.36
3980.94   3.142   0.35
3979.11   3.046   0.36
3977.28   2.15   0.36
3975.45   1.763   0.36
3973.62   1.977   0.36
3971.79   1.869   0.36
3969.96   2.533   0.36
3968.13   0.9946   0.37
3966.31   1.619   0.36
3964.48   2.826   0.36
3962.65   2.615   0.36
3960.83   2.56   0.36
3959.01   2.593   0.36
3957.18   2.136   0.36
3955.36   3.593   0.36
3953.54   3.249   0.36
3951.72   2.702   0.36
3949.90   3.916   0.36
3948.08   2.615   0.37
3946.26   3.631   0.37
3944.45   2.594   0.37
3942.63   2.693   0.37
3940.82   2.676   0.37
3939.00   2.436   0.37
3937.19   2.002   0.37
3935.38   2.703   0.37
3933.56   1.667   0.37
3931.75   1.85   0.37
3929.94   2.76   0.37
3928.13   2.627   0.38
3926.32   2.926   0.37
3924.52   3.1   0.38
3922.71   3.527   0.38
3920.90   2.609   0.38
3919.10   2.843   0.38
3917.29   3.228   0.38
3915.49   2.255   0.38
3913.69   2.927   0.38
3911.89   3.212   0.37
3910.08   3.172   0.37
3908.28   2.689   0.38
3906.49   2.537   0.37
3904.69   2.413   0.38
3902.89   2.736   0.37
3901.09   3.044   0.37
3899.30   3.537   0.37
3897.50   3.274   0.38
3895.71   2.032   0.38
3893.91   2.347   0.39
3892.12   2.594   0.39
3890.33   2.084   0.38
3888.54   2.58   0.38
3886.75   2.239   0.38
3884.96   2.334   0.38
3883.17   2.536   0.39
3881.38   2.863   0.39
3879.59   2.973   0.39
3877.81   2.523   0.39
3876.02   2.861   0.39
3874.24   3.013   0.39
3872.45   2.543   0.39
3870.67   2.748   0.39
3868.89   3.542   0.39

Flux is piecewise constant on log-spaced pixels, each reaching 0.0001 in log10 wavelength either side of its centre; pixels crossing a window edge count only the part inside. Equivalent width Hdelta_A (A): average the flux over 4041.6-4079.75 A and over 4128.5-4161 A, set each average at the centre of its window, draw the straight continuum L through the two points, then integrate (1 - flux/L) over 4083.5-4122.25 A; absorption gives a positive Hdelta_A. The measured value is 2.8 A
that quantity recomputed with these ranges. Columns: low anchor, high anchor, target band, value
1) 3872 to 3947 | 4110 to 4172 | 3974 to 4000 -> -0.9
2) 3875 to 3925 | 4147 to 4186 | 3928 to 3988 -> 5.2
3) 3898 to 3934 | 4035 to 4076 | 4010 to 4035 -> -3.5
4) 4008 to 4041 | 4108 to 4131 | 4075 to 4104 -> 2.6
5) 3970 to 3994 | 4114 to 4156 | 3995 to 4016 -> -4.0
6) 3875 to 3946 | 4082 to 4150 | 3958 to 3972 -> 3.1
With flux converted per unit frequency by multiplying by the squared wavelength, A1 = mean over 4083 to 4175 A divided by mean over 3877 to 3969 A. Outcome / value 1.4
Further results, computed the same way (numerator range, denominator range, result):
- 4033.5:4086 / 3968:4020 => 1.10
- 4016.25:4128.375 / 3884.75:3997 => 1.30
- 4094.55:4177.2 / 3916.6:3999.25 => 1.30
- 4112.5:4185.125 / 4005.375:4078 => 1.04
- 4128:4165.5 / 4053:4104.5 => 1.10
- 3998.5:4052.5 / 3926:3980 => 1.46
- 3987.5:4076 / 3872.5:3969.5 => 1.34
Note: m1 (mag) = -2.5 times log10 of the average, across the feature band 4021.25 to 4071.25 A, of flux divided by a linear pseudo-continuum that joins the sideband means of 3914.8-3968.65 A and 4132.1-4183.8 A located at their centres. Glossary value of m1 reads -0.15 mag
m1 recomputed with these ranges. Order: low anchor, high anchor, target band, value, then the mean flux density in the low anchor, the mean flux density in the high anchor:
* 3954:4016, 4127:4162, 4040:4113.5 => 0.011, 2.94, 3.4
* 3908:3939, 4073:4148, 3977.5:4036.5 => -0.159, 2.7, 3.29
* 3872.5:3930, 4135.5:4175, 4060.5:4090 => -0.035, 2.76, 3.29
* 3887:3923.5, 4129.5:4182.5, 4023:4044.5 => -0.154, 2.77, 3.28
